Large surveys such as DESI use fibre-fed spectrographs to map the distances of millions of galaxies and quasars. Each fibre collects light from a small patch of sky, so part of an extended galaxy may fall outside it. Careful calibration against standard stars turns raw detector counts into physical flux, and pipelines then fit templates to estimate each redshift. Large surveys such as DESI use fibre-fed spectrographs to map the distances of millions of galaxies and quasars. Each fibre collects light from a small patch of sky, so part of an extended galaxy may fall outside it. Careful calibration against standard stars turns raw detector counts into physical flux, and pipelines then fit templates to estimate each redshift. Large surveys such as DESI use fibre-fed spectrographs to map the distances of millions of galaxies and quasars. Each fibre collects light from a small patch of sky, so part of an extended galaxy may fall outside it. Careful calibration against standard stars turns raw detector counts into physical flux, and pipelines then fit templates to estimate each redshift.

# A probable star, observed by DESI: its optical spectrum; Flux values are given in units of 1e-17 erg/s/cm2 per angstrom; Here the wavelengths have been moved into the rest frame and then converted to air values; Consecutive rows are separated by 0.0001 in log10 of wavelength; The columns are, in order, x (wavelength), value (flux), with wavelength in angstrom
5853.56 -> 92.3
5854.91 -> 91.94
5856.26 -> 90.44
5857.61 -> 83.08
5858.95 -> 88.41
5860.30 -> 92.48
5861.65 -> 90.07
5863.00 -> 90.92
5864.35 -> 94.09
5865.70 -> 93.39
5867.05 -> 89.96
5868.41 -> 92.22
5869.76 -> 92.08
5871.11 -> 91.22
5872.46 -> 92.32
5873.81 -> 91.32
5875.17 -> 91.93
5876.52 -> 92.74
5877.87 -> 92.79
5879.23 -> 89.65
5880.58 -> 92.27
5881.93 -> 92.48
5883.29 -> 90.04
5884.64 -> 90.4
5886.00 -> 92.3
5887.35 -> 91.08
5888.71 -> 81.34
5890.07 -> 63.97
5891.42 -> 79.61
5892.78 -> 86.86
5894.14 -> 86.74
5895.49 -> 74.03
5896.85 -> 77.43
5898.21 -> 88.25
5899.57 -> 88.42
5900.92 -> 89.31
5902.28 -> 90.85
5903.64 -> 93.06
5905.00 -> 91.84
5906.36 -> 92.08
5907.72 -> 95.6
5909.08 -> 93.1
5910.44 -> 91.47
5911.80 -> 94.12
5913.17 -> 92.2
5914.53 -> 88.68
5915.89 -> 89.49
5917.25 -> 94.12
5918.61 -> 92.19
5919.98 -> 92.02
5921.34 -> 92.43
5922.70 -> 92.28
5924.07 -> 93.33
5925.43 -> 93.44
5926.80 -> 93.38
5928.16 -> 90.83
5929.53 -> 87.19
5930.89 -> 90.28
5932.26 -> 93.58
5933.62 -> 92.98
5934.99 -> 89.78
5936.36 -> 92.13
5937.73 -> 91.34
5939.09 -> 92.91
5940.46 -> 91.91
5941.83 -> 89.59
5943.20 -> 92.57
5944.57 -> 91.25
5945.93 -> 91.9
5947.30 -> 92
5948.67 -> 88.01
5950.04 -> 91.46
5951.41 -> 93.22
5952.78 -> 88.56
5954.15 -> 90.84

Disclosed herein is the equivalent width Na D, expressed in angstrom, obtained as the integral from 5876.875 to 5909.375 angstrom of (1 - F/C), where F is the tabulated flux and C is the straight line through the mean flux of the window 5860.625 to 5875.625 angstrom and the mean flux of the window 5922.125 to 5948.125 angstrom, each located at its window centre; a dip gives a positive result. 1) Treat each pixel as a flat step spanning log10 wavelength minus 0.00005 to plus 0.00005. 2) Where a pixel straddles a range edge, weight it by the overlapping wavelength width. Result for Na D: 1.4 angstrom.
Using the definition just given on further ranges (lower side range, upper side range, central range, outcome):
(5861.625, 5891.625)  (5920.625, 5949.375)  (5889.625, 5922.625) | 0.78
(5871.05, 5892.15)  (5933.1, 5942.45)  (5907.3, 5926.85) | -0.46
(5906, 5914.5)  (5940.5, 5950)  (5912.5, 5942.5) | 0.08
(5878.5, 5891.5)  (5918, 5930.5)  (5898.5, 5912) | -0.37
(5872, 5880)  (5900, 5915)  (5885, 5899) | 1.45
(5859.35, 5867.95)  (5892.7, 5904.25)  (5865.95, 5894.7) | 0.06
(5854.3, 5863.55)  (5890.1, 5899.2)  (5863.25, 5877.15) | -0.83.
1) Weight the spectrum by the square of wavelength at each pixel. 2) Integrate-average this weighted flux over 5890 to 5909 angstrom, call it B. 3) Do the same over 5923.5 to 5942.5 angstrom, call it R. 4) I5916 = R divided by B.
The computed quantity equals 1.1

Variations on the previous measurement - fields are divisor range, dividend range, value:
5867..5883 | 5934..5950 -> 1.02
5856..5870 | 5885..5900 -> 0.92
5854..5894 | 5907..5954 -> 1.05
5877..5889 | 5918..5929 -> 1.03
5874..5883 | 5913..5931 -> 1.01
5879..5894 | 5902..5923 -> 1.08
